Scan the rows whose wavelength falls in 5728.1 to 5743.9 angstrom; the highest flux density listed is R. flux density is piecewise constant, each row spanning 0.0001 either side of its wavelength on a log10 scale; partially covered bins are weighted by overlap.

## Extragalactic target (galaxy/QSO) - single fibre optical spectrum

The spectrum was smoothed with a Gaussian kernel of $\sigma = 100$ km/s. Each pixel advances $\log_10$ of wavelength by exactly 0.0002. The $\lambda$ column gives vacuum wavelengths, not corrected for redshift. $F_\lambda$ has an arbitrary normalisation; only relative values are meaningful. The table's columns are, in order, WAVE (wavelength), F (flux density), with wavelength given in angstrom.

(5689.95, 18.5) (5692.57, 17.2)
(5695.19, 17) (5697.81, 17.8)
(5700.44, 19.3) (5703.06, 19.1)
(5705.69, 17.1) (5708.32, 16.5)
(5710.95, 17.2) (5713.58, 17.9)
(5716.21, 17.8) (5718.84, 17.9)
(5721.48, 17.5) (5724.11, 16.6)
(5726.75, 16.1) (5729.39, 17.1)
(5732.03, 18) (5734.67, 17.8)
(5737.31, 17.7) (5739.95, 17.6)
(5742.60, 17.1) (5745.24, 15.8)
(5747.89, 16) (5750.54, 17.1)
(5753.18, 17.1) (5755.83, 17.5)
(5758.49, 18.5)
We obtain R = 18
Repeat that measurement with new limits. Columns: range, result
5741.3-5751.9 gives 17.1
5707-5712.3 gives 17.2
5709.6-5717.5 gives 17.9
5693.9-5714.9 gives 19.3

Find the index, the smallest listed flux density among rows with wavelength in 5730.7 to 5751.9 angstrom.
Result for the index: 15.8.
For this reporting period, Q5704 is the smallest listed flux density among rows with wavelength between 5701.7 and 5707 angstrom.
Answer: 17.1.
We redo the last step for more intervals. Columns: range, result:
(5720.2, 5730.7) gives 16.1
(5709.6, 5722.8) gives 17.2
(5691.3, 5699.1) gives 17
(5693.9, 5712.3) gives 16.5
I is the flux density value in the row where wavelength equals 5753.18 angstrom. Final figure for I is 17.1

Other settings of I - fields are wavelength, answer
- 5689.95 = 18.5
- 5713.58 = 17.9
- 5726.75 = 16.1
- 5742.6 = 17.1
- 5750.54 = 17.1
